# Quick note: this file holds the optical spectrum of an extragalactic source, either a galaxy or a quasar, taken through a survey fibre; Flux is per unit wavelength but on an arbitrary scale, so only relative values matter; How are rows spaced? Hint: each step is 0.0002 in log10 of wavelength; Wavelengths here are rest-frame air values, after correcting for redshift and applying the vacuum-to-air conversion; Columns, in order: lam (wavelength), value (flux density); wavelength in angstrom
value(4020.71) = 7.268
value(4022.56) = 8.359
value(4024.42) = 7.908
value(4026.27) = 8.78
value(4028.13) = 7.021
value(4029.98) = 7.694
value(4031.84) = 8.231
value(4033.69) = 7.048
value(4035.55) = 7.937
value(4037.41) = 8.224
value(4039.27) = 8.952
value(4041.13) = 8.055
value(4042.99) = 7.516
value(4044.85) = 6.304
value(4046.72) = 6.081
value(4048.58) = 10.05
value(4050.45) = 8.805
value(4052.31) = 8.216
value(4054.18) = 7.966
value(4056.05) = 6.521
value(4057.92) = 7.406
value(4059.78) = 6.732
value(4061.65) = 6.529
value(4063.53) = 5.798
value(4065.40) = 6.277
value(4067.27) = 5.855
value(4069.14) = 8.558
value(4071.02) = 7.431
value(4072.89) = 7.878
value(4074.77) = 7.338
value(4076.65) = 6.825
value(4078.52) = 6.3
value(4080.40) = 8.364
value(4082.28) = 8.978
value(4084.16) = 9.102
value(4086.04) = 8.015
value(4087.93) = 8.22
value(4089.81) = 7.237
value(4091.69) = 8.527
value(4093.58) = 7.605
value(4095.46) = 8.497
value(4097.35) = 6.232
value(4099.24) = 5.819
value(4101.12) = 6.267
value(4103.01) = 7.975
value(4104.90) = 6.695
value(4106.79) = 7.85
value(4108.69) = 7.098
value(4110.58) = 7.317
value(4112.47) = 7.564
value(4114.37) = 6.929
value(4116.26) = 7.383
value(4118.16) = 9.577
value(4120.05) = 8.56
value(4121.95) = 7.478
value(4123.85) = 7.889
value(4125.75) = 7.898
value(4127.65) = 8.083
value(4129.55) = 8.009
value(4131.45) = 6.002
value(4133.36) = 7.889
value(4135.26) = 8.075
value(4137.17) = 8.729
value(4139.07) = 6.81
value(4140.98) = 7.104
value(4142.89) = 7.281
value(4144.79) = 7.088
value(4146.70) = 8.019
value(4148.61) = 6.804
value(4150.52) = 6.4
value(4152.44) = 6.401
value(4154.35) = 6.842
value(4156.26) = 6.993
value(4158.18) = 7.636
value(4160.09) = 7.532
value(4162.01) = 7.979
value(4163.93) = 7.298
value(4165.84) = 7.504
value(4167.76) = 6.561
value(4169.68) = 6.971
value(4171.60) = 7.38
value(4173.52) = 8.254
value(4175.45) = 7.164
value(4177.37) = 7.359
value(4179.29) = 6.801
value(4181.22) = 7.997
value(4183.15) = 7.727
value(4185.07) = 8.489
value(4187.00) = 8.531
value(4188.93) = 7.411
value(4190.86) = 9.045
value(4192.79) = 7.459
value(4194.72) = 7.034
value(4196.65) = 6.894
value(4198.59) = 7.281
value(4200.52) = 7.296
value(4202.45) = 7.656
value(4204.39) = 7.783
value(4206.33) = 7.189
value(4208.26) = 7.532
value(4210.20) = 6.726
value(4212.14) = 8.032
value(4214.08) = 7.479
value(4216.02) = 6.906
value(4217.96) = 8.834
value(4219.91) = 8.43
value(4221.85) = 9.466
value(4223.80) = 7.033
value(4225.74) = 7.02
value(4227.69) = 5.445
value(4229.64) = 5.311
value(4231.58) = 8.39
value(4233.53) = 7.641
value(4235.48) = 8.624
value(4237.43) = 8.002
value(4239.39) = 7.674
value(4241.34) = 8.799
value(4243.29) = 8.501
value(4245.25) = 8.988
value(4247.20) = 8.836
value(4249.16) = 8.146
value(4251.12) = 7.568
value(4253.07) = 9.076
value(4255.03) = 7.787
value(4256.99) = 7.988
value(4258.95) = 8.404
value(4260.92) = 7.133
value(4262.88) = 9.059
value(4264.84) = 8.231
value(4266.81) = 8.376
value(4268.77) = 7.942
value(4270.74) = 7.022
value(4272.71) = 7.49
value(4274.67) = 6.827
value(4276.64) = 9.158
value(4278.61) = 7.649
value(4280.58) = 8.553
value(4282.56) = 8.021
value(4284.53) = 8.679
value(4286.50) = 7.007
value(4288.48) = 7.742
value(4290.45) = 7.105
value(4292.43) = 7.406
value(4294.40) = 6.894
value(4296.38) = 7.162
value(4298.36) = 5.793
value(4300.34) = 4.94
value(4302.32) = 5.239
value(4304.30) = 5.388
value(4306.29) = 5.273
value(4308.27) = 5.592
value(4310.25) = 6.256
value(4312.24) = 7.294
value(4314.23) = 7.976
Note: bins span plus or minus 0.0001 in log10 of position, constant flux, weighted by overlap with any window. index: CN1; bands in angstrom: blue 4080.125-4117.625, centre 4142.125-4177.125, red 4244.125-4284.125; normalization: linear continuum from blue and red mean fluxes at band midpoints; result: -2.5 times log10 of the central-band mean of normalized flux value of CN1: 0.08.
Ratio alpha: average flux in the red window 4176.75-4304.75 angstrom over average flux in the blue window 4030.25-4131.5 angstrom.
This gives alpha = 1.0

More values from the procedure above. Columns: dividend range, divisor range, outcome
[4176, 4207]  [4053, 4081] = 1.08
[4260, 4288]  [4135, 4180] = 1.09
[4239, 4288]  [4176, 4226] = 1.06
